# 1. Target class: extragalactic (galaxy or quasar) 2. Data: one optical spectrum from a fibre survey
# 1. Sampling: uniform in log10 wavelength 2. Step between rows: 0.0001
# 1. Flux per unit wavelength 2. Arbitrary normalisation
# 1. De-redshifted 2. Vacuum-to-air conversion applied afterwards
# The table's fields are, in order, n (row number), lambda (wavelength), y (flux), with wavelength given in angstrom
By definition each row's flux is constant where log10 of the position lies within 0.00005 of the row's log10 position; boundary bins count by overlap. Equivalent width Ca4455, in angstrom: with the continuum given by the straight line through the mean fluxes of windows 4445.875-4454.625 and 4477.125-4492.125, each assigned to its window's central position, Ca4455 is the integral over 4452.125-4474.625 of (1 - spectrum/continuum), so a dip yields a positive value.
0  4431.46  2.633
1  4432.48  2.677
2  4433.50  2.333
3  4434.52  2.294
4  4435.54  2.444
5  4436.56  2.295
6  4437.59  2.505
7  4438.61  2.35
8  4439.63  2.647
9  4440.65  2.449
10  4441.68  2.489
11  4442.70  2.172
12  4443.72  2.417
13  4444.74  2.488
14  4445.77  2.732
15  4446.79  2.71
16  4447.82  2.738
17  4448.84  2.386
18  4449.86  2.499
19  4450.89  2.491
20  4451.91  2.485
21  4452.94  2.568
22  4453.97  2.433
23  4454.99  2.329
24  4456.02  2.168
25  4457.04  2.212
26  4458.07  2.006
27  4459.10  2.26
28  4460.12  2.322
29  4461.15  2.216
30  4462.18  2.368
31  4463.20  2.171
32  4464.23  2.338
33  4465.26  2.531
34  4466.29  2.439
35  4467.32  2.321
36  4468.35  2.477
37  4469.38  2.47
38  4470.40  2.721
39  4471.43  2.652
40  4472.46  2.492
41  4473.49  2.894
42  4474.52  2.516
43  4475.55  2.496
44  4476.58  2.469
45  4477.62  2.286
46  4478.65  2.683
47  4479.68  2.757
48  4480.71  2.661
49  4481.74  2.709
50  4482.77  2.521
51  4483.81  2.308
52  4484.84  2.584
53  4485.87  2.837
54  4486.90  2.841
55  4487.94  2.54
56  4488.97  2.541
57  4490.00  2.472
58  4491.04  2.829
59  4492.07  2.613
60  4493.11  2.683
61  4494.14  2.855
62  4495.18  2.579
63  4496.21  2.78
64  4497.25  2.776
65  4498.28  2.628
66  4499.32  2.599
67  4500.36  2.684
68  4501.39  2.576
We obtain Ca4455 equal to 1.5 angstrom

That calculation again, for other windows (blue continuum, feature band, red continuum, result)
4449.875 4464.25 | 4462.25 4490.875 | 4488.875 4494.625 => -0.33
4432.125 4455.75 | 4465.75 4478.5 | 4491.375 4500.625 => 0.32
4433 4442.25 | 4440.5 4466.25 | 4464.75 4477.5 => 0.75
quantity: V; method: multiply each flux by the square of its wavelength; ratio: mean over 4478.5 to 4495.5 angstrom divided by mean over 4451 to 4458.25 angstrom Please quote 1.1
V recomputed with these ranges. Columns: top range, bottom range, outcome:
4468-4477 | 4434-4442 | 1.08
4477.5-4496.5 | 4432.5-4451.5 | 1.09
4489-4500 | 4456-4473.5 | 1.14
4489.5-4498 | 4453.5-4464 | 1.22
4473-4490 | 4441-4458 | 1.08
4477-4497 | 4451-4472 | 1.12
